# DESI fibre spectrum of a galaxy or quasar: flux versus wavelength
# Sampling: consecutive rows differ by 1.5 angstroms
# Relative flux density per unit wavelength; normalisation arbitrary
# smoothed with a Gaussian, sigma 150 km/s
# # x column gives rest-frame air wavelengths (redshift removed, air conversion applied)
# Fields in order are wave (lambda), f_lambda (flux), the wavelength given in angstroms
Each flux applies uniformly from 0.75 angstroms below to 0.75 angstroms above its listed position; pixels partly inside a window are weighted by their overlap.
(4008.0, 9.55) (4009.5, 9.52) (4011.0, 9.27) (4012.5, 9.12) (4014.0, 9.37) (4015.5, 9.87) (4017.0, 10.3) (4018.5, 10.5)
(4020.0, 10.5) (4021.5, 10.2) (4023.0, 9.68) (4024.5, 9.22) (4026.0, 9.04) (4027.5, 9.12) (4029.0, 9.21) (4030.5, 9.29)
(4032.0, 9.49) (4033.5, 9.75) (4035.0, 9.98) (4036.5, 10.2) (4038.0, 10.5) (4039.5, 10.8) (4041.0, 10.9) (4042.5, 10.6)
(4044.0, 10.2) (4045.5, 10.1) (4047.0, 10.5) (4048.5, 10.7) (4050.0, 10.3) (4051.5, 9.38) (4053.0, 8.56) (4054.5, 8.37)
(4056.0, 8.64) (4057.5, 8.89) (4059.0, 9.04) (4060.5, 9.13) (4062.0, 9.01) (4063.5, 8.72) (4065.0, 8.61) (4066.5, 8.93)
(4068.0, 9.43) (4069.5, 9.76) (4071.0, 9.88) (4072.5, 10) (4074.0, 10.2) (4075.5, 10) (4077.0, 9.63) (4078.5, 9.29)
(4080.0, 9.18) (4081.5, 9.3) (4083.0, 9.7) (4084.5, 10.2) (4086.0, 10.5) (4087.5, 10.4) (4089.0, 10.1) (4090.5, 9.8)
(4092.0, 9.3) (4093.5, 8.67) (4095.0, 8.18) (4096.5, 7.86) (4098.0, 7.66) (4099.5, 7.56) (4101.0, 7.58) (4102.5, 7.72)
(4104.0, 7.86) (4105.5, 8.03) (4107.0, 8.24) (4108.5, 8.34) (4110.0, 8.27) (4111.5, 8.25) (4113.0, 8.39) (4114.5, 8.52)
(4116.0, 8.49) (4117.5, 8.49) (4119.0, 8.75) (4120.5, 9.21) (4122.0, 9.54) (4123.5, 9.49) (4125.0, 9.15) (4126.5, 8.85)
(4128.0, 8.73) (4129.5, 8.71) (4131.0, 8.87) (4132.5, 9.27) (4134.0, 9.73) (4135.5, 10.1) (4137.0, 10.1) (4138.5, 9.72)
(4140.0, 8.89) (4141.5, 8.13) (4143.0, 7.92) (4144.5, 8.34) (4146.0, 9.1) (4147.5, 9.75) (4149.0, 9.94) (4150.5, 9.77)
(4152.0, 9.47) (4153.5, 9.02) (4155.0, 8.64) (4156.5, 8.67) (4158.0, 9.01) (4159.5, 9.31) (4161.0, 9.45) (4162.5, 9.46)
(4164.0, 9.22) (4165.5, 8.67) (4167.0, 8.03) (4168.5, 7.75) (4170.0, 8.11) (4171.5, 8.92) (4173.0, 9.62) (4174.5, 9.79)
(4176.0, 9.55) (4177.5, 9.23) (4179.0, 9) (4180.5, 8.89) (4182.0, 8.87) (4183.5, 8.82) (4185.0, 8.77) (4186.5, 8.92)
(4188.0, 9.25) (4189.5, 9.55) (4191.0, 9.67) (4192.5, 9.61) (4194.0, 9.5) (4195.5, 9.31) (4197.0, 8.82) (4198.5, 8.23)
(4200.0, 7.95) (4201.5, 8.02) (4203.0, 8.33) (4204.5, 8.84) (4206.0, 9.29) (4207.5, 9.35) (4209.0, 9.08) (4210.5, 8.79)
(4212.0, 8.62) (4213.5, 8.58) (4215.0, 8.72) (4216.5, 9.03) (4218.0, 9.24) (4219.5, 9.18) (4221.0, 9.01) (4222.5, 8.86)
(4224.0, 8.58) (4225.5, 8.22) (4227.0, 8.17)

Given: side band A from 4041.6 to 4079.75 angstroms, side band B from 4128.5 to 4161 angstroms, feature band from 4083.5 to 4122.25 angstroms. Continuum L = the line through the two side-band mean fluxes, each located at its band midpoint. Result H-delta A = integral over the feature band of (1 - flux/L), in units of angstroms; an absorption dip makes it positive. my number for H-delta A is 2.7 angstroms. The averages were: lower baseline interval 9.52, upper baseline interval 9.17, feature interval 8.68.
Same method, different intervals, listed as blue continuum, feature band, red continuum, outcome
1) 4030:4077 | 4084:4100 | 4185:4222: 0.6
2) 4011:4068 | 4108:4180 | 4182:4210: 1.4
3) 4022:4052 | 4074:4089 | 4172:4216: -0.2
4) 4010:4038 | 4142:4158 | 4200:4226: 0.1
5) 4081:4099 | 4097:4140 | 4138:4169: 2.1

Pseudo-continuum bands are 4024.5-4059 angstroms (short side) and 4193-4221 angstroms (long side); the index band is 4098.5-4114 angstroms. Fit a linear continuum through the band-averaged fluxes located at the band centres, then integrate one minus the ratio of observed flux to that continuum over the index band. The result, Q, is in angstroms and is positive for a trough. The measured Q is 2.2 angstroms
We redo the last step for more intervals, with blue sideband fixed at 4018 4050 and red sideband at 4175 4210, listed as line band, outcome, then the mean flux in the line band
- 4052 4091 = 1.4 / 9.43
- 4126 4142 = 0.3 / 9.21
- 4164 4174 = 0.6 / 8.6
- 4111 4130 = 1.3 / 8.82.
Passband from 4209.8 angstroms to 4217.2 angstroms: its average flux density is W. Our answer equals 8.75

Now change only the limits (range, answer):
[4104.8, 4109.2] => 8.2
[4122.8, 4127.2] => 9.16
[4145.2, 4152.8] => 9.59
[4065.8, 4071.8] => 9.51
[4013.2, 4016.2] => 9.61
